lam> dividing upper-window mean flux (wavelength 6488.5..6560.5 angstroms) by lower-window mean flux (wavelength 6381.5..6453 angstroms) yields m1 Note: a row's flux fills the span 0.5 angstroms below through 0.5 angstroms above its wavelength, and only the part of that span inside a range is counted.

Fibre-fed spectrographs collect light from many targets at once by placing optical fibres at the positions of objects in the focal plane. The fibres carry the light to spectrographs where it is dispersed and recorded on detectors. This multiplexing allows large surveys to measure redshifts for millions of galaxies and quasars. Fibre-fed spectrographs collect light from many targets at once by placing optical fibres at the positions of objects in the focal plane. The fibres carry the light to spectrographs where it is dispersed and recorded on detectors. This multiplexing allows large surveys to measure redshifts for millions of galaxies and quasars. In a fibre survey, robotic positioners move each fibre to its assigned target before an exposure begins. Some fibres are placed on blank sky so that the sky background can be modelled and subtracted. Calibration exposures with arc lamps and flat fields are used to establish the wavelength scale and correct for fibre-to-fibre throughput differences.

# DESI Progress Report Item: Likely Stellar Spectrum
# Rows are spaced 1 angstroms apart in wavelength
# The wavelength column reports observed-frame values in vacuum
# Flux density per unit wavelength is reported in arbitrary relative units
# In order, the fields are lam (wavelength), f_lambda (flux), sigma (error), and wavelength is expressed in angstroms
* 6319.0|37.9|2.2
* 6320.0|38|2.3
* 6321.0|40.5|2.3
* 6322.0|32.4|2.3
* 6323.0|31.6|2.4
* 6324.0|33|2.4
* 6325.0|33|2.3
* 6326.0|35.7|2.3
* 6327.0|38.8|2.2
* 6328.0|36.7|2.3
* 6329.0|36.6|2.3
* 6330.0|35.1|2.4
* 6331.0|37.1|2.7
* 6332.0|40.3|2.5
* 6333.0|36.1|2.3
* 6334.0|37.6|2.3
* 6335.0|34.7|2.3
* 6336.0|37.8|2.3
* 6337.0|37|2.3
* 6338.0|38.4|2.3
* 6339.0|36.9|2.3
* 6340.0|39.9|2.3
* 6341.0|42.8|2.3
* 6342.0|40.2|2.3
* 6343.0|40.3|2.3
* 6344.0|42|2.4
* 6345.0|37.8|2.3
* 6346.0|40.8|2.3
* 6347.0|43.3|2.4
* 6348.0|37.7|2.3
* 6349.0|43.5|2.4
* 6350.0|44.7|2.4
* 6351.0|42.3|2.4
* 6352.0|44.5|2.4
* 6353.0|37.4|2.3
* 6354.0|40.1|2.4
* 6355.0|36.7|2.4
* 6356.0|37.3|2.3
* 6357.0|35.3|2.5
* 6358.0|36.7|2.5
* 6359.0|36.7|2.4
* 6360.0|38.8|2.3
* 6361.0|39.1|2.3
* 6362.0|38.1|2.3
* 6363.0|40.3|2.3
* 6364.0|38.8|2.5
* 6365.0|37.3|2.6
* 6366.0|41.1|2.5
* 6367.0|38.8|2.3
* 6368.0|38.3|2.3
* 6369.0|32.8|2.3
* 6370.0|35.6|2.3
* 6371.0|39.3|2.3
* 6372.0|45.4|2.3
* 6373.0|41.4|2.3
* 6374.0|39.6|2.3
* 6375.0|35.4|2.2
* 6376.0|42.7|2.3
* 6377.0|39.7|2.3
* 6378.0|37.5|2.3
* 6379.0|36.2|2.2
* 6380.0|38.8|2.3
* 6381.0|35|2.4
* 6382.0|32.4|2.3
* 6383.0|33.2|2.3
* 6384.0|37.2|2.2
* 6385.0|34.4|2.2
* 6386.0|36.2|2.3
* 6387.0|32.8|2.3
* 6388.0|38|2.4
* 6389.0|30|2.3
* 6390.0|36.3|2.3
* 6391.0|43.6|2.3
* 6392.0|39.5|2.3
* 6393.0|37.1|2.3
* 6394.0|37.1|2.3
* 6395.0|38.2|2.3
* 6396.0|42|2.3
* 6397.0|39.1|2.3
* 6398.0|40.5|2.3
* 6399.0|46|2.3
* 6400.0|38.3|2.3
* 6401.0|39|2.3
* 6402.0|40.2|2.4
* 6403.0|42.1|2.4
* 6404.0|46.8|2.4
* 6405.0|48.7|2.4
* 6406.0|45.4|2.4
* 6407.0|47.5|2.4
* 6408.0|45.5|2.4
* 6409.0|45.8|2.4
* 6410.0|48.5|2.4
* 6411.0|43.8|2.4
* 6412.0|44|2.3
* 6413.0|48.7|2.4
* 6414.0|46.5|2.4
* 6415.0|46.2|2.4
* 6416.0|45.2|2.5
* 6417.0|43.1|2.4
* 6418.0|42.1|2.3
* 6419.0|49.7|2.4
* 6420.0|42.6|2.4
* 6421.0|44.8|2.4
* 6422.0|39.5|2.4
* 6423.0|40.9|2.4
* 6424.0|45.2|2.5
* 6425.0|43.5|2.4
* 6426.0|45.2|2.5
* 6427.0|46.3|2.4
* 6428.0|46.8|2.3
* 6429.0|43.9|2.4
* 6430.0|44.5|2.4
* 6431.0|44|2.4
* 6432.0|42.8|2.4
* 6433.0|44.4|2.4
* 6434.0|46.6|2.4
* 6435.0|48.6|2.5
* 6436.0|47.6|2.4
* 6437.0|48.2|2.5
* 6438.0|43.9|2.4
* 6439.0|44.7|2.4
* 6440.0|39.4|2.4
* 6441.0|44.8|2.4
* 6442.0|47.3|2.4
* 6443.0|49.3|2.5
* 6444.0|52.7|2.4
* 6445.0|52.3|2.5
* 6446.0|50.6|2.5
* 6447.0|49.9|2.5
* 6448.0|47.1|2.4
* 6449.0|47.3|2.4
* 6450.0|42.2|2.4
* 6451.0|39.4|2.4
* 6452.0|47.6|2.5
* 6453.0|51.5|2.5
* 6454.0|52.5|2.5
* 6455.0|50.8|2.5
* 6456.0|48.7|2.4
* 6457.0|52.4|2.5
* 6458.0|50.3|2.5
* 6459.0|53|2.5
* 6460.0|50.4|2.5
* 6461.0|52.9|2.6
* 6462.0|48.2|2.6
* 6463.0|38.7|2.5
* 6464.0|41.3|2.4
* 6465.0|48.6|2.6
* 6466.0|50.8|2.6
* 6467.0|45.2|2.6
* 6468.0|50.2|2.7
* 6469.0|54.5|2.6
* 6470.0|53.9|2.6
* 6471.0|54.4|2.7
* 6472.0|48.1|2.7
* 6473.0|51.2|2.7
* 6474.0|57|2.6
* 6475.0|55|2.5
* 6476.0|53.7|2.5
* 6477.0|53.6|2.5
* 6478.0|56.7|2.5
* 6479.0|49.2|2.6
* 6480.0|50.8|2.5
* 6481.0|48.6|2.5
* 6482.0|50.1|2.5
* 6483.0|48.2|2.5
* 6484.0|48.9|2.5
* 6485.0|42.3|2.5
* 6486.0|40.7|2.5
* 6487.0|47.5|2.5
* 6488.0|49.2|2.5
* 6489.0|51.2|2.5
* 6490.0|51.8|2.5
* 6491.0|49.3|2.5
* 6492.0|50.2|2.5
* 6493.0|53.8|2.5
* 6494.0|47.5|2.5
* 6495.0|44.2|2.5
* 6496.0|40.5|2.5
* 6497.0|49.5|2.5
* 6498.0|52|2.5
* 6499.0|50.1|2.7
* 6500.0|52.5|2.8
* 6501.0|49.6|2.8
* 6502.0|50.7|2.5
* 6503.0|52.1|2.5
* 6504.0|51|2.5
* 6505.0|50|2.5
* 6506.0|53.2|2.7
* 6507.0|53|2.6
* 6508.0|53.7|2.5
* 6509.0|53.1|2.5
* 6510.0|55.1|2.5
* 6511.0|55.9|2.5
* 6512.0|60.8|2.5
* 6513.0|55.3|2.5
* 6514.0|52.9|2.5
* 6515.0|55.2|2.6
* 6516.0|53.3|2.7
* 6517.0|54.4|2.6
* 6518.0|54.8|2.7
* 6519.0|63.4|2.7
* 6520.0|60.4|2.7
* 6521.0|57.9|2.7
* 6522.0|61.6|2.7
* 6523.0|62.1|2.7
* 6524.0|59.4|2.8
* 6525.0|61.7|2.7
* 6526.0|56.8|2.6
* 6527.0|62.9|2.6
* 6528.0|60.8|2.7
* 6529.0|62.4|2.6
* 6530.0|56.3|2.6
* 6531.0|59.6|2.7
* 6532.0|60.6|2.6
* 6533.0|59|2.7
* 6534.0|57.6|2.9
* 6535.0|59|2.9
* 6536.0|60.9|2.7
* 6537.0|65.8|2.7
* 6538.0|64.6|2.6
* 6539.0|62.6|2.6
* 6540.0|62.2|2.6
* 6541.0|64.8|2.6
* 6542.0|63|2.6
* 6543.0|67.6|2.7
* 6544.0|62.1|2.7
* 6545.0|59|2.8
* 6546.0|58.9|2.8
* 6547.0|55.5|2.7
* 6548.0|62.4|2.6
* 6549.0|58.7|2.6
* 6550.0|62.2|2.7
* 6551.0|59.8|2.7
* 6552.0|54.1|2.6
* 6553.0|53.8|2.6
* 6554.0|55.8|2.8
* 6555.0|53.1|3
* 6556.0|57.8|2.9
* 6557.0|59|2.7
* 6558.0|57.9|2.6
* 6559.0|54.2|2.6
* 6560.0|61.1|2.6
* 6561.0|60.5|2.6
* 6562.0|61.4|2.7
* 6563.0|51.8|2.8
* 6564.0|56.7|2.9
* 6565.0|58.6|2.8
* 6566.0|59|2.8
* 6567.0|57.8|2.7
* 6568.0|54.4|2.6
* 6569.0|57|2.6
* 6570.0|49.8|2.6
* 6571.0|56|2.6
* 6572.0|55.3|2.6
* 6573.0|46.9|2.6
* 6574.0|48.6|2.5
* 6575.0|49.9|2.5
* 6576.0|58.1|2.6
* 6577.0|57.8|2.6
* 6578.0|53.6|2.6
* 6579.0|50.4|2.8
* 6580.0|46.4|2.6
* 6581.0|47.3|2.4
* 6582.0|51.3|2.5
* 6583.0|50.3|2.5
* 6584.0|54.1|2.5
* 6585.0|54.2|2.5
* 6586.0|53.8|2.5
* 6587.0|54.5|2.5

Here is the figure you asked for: 1.3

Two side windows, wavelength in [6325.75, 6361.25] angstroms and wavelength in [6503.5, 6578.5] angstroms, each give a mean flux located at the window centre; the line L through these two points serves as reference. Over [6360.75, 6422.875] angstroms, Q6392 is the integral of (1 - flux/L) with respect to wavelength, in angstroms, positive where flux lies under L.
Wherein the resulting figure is 4.3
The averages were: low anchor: 38.8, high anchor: 57.6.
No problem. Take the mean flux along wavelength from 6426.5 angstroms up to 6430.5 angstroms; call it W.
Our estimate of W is 45.4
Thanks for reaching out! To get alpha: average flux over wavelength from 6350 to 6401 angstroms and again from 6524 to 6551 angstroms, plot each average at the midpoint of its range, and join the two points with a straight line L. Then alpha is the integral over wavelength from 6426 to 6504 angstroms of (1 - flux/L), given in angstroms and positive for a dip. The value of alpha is 3.17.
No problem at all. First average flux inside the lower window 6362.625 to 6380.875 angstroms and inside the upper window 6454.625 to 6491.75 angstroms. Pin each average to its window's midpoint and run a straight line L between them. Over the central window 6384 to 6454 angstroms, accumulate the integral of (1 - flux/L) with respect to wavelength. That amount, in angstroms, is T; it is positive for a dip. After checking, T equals 0.3 angstroms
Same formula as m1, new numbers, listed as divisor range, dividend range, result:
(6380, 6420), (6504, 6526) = 1.37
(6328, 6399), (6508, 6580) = 1.51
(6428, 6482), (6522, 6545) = 1.26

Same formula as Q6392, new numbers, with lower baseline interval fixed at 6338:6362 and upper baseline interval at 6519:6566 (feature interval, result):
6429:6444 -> 0.9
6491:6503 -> 1.2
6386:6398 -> 1.7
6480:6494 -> 1.4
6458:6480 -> 0.5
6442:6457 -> 0.4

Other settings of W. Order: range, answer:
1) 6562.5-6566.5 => 56.5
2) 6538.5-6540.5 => 62.4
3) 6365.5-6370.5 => 37.3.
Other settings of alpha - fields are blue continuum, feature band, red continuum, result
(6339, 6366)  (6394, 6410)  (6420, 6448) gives 0.16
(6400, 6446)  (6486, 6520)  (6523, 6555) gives 2.24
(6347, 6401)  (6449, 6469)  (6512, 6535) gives 0.65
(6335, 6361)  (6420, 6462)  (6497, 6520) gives 0.79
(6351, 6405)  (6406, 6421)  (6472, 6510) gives -1.21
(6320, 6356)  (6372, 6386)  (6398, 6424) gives 1.43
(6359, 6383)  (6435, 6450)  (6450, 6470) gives -0.22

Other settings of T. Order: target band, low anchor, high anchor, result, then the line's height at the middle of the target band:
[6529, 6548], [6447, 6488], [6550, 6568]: -1.9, 55.5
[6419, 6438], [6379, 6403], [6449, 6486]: -0.6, 43.5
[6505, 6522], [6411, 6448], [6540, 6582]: -1.0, 52.6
